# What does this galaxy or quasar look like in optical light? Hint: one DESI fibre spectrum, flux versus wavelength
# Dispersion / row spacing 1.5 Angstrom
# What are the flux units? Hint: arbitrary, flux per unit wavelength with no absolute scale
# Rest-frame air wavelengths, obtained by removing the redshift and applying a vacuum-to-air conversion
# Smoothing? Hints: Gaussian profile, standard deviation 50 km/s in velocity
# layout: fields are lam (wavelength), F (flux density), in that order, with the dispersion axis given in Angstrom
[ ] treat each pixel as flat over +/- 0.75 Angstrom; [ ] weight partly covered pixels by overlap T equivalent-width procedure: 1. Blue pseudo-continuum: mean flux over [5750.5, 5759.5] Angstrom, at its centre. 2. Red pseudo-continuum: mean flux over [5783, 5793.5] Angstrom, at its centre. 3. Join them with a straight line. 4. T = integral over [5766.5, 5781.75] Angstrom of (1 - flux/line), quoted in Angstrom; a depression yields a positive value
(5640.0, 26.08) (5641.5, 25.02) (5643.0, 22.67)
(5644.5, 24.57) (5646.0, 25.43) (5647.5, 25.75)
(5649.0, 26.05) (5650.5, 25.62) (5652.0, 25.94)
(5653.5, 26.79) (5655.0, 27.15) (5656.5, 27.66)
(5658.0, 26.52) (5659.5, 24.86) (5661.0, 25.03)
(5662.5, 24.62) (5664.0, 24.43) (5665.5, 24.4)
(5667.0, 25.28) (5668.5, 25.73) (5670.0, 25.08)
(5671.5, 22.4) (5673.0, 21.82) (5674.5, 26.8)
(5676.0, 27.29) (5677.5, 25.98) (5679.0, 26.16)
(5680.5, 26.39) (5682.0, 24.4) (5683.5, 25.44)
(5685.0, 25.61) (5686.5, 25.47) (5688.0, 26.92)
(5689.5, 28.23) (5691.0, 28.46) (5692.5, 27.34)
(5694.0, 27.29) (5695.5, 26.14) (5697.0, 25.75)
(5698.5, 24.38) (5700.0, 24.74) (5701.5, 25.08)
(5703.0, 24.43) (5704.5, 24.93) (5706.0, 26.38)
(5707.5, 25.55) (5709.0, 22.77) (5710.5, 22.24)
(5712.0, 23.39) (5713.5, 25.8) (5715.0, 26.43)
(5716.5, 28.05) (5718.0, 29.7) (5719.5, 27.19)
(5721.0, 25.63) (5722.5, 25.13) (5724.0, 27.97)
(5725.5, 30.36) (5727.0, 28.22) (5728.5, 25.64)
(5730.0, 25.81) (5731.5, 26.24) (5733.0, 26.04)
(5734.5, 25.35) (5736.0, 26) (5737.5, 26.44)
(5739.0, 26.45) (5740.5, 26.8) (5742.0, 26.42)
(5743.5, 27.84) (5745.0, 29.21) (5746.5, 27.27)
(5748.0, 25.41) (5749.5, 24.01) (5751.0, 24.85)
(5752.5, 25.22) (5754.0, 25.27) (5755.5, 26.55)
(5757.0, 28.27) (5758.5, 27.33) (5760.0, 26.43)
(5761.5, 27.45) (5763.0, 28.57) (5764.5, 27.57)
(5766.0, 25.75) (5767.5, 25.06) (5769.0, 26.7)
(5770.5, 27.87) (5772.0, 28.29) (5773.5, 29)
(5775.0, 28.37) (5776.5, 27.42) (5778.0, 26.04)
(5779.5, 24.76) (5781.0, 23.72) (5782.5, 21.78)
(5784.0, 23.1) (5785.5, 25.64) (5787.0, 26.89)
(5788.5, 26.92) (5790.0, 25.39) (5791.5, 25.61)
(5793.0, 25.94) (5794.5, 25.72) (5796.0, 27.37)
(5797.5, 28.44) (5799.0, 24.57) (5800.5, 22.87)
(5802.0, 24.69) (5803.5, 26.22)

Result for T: -0.5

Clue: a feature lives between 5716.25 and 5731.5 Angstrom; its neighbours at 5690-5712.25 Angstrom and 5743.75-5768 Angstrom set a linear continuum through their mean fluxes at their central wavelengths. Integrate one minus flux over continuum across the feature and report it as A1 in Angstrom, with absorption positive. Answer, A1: -0.9 Angstrom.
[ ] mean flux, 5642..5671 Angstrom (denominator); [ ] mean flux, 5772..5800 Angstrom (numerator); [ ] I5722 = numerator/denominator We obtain 1.02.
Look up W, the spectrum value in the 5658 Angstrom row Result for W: 26.52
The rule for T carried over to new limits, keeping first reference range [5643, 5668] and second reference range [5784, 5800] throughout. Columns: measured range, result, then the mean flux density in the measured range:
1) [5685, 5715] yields 0.2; 25.6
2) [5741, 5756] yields -0.2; 26.2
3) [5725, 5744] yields -0.6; 26.7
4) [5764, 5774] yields -0.4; 27.1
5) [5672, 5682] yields 0.0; 25.6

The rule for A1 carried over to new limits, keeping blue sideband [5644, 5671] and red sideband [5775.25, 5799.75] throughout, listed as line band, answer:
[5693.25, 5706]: 0.1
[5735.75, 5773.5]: -1.6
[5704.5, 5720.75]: -0.1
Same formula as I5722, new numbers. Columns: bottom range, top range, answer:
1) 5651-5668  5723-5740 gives 1.04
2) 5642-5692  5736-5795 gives 1.03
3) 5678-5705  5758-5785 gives 1.02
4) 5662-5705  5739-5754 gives 1.03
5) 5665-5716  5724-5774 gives 1.05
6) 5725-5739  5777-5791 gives 0.94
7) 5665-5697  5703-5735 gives 1.01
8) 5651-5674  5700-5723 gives 1.01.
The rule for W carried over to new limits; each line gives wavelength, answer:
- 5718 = 29.7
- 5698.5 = 24.38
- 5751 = 24.85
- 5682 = 24.4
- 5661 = 25.03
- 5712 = 23.39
